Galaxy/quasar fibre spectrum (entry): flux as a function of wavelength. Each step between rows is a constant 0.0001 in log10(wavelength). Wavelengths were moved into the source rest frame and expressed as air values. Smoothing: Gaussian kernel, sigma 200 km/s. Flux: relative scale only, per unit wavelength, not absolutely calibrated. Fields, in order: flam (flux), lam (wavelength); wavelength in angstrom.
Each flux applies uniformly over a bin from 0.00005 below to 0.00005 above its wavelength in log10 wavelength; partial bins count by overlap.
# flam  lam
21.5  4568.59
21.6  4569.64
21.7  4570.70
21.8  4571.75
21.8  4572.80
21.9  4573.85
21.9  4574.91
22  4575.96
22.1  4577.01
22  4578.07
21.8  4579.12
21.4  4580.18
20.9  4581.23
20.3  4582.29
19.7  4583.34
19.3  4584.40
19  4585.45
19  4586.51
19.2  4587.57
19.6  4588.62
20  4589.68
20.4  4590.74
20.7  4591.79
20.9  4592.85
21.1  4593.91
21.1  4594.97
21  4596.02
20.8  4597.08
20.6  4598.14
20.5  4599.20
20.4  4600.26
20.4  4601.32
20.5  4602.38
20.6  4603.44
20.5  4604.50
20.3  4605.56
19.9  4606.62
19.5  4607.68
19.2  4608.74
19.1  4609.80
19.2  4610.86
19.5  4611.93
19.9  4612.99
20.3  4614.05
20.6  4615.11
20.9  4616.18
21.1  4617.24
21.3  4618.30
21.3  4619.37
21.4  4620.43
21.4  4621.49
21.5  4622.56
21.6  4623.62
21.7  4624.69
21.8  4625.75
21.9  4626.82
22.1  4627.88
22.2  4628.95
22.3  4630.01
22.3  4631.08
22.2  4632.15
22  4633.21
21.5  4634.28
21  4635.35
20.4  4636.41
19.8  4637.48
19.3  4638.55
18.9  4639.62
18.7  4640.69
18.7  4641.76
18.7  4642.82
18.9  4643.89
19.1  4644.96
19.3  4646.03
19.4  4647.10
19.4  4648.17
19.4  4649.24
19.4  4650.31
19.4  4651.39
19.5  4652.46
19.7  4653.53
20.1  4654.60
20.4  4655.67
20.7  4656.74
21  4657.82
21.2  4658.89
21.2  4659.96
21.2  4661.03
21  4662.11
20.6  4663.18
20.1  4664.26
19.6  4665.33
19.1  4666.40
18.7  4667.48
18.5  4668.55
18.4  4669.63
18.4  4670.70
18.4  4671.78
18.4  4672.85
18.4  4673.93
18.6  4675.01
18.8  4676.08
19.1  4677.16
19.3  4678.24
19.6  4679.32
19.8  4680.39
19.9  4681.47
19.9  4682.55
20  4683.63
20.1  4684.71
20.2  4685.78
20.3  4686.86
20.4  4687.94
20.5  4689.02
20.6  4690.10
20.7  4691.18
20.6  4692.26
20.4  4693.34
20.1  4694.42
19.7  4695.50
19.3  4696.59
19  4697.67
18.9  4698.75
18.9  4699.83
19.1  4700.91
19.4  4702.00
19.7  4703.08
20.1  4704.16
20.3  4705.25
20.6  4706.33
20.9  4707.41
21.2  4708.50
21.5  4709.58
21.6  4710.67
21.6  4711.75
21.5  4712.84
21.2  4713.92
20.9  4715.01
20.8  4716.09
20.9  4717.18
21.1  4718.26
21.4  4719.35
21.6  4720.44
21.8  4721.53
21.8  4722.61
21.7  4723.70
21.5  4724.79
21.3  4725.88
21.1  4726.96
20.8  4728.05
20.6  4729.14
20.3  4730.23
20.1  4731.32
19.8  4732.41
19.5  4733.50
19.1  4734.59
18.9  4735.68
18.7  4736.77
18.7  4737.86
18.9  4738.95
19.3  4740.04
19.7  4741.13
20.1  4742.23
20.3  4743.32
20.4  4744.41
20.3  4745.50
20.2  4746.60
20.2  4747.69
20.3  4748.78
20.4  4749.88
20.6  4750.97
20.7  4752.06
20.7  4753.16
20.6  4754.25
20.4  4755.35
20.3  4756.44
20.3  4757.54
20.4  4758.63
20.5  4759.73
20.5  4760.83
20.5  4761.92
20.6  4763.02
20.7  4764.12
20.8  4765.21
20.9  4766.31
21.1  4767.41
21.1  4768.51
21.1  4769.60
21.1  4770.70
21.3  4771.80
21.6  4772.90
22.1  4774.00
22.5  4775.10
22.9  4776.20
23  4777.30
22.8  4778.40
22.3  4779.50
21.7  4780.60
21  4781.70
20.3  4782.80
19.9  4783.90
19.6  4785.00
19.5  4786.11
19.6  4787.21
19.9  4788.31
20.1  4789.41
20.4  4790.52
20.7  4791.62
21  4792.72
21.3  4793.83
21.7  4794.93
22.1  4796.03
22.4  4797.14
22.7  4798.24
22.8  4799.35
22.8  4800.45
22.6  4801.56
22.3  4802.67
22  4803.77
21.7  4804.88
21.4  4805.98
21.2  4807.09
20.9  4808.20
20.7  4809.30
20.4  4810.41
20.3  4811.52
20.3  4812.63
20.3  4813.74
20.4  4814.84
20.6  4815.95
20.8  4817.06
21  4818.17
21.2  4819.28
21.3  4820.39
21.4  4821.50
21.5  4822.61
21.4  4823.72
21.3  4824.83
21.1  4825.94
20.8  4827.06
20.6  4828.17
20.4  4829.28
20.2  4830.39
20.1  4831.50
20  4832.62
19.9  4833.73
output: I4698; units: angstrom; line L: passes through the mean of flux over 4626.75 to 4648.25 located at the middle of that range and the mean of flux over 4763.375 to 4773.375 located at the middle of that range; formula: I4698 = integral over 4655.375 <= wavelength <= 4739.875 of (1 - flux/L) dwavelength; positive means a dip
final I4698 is 2.33 angstrom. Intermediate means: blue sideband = 20.4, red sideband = 21.1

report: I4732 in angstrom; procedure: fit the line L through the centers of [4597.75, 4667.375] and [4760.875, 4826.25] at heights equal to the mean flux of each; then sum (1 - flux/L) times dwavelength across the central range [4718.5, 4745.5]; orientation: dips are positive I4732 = 0.8 angstrom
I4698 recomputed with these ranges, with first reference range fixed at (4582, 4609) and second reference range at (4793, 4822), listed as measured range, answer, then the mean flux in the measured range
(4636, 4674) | 1.81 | 19.5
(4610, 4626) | -0.42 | 20.8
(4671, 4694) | 1.09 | 19.7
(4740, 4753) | 0.49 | 20.3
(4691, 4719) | 0.57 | 20.4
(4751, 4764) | 0.37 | 20.5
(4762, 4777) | -0.13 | 21.4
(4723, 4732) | 0.01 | 20.9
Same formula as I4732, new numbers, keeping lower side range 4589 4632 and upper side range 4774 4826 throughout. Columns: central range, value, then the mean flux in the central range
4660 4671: 0.67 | 19.7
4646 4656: 0.62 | 19.6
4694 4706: 0.86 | 19.5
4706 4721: -0.11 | 21.2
